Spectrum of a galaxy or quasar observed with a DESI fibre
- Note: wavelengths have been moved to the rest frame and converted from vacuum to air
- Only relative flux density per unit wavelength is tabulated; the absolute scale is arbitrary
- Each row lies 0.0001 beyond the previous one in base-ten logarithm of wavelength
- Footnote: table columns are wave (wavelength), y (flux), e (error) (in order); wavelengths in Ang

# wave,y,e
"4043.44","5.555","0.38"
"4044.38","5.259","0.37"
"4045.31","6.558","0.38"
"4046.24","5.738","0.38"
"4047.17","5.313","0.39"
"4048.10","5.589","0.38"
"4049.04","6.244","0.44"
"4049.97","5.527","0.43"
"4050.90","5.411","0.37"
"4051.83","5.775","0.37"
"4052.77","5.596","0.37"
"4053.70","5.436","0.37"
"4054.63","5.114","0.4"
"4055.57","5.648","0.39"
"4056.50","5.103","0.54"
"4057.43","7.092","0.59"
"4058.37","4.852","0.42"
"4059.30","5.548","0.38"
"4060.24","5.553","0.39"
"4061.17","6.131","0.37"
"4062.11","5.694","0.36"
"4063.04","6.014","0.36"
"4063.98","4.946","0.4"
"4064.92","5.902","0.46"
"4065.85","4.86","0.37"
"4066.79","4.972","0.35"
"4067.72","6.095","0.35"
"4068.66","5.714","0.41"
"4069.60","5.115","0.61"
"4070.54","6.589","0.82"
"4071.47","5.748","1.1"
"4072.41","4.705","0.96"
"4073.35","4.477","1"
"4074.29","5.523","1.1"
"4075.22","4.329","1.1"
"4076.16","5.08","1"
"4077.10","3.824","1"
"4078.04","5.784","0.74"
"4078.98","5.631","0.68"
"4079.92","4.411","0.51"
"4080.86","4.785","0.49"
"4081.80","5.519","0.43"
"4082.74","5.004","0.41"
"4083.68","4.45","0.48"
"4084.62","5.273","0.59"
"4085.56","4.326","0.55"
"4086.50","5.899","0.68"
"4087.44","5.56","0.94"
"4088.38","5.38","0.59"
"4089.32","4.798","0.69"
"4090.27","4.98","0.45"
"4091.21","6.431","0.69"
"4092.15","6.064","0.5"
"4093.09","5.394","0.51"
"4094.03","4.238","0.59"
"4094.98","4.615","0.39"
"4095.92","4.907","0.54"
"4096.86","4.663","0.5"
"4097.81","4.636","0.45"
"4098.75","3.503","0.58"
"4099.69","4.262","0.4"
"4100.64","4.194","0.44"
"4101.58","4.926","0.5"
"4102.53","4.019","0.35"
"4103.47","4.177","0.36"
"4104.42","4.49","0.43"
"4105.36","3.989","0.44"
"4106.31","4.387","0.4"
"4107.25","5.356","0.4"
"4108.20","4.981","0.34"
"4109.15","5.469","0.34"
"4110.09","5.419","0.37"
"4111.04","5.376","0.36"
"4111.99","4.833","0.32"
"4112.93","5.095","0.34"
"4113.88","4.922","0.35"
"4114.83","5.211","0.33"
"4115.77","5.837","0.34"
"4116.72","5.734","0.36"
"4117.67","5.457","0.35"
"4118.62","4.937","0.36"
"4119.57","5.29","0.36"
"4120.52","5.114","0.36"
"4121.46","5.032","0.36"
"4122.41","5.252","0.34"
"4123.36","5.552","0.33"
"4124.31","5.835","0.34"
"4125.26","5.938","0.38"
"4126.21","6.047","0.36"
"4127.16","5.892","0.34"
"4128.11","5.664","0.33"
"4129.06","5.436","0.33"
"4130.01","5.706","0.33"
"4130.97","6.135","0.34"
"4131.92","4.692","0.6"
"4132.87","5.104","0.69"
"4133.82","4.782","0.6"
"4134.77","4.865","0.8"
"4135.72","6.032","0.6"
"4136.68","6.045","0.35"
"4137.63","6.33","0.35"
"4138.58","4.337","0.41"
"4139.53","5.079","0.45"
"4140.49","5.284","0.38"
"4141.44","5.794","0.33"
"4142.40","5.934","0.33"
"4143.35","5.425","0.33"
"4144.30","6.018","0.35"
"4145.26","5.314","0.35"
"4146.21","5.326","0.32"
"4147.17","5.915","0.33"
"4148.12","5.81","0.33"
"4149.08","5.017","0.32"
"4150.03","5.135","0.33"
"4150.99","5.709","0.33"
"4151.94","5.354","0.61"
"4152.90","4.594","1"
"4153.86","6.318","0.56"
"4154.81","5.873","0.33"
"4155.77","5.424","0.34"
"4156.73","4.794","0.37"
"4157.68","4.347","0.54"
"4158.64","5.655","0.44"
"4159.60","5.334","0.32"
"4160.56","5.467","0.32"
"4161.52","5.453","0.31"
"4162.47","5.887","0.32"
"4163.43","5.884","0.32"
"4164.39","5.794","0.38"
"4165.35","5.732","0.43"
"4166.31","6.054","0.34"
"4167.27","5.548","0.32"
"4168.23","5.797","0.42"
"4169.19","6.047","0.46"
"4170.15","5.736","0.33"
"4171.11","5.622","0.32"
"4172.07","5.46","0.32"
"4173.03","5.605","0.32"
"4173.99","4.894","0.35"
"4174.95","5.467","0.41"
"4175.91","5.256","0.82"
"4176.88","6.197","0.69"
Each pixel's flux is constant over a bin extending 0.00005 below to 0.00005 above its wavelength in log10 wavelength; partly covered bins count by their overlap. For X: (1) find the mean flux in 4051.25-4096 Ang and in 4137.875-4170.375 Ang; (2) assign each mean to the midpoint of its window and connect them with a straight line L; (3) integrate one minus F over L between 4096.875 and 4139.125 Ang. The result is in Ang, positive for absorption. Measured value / 2.2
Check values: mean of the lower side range 5.31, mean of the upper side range 5.51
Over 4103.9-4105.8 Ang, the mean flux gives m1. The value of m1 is 4.24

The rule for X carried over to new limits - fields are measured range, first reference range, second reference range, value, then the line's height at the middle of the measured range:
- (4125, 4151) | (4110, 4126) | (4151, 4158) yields -0.96 Ang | 5.32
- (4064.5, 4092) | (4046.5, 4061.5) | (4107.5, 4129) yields 1.57 Ang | 5.54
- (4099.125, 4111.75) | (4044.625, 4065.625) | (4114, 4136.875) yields 1.90 Ang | 5.52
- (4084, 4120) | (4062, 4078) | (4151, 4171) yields 2.70 Ang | 5.37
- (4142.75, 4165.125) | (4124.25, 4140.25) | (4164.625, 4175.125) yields 0.44 Ang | 5.59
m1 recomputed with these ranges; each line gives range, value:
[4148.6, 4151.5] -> 5.3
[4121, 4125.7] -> 5.52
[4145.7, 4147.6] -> 5.61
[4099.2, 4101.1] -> 4.22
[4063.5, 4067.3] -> 5.18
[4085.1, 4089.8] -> 5.19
